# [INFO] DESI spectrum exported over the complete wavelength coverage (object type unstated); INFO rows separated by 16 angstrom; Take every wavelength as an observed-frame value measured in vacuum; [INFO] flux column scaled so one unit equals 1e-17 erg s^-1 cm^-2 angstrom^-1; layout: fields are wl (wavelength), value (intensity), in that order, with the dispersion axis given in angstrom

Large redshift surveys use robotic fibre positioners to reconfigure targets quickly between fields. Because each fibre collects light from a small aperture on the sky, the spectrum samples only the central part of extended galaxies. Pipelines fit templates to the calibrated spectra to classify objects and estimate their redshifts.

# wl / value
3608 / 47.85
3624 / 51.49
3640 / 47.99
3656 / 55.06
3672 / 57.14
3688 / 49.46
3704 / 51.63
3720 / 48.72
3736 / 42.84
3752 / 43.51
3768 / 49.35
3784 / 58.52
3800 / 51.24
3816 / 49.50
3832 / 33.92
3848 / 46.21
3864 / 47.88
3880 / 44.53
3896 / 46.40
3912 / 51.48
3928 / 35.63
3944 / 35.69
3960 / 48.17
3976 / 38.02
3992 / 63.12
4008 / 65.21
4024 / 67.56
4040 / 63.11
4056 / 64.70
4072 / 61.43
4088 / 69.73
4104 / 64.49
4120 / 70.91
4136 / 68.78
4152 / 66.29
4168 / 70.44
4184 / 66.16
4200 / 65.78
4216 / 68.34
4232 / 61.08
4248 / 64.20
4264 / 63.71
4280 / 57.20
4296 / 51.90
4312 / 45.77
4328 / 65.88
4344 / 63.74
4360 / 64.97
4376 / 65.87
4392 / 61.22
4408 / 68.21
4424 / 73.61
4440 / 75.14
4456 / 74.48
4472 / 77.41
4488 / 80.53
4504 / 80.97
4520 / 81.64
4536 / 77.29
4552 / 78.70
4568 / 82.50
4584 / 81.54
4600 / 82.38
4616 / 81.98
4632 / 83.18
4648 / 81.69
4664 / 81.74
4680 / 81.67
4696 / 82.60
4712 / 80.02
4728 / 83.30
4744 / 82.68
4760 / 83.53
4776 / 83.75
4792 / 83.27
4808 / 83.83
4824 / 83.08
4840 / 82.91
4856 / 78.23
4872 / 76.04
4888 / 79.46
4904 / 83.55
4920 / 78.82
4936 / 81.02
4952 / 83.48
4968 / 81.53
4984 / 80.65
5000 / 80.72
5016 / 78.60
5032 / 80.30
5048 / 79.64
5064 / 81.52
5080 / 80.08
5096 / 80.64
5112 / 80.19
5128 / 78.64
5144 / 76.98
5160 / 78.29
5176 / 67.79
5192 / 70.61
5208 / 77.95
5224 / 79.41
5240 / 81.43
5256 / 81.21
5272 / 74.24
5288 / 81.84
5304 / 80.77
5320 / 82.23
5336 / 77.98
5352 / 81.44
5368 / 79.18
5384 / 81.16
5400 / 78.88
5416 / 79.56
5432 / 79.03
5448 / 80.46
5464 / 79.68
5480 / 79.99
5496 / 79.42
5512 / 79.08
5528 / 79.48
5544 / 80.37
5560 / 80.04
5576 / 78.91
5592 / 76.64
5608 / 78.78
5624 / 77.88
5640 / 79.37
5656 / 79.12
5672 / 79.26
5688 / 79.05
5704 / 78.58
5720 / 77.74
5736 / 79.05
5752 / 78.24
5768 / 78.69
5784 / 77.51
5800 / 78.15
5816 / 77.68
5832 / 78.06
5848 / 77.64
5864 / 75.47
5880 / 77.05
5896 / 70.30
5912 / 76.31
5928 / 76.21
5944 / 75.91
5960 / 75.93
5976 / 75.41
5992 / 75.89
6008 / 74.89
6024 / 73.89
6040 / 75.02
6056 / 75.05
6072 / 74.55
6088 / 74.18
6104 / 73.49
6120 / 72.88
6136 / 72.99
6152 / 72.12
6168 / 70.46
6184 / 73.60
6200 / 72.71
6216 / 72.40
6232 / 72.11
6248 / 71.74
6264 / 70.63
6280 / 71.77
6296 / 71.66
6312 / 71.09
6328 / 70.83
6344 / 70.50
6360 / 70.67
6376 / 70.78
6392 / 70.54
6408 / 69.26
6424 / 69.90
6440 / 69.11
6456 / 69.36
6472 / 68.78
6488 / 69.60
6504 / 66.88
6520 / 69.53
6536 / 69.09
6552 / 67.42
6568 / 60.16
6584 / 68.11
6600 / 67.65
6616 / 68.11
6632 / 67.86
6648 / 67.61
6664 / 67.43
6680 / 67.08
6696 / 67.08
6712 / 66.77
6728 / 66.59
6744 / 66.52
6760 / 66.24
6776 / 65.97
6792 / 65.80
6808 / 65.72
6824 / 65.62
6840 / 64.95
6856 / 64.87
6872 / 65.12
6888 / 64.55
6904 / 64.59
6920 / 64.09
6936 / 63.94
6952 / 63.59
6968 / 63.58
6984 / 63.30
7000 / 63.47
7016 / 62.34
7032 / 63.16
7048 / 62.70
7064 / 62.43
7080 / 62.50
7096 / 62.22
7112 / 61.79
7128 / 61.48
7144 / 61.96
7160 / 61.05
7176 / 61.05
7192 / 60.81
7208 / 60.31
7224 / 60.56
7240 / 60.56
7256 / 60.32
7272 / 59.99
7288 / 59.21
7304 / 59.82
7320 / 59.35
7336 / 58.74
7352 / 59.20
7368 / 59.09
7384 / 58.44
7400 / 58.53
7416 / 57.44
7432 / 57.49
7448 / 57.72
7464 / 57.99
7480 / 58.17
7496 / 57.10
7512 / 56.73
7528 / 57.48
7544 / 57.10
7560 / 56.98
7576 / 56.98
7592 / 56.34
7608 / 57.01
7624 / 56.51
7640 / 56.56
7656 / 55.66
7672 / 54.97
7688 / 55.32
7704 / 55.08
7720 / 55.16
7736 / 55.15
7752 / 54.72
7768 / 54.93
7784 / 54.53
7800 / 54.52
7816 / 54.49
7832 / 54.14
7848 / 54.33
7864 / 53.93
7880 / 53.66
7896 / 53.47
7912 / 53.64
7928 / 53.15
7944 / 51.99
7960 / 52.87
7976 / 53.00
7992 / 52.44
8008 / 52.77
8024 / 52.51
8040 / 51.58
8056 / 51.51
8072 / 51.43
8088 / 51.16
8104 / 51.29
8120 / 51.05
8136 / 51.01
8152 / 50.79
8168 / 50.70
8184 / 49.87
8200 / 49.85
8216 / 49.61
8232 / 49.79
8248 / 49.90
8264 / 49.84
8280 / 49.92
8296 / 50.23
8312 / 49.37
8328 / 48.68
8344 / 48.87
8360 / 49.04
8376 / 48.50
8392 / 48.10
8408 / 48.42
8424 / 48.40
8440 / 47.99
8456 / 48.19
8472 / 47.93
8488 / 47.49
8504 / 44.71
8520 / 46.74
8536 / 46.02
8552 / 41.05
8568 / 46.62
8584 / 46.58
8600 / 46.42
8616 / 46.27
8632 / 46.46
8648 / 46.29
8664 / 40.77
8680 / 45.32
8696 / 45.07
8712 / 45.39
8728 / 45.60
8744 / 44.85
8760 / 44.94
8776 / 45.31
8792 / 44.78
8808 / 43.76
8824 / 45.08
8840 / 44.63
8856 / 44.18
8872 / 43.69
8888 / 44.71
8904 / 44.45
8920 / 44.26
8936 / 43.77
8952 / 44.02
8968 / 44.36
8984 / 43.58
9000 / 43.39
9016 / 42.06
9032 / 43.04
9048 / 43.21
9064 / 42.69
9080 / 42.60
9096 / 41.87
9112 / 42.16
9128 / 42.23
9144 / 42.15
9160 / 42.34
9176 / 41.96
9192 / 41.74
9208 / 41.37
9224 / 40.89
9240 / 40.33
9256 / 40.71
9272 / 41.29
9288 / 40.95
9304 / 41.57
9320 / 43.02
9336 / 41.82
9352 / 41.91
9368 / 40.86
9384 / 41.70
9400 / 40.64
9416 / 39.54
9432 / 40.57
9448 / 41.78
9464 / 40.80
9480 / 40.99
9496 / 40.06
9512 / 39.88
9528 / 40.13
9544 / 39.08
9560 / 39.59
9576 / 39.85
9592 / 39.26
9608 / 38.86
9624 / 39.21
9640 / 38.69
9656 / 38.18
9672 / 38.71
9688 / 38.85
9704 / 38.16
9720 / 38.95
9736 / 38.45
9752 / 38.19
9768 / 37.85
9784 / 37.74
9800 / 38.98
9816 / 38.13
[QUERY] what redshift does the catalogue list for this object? 0.00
